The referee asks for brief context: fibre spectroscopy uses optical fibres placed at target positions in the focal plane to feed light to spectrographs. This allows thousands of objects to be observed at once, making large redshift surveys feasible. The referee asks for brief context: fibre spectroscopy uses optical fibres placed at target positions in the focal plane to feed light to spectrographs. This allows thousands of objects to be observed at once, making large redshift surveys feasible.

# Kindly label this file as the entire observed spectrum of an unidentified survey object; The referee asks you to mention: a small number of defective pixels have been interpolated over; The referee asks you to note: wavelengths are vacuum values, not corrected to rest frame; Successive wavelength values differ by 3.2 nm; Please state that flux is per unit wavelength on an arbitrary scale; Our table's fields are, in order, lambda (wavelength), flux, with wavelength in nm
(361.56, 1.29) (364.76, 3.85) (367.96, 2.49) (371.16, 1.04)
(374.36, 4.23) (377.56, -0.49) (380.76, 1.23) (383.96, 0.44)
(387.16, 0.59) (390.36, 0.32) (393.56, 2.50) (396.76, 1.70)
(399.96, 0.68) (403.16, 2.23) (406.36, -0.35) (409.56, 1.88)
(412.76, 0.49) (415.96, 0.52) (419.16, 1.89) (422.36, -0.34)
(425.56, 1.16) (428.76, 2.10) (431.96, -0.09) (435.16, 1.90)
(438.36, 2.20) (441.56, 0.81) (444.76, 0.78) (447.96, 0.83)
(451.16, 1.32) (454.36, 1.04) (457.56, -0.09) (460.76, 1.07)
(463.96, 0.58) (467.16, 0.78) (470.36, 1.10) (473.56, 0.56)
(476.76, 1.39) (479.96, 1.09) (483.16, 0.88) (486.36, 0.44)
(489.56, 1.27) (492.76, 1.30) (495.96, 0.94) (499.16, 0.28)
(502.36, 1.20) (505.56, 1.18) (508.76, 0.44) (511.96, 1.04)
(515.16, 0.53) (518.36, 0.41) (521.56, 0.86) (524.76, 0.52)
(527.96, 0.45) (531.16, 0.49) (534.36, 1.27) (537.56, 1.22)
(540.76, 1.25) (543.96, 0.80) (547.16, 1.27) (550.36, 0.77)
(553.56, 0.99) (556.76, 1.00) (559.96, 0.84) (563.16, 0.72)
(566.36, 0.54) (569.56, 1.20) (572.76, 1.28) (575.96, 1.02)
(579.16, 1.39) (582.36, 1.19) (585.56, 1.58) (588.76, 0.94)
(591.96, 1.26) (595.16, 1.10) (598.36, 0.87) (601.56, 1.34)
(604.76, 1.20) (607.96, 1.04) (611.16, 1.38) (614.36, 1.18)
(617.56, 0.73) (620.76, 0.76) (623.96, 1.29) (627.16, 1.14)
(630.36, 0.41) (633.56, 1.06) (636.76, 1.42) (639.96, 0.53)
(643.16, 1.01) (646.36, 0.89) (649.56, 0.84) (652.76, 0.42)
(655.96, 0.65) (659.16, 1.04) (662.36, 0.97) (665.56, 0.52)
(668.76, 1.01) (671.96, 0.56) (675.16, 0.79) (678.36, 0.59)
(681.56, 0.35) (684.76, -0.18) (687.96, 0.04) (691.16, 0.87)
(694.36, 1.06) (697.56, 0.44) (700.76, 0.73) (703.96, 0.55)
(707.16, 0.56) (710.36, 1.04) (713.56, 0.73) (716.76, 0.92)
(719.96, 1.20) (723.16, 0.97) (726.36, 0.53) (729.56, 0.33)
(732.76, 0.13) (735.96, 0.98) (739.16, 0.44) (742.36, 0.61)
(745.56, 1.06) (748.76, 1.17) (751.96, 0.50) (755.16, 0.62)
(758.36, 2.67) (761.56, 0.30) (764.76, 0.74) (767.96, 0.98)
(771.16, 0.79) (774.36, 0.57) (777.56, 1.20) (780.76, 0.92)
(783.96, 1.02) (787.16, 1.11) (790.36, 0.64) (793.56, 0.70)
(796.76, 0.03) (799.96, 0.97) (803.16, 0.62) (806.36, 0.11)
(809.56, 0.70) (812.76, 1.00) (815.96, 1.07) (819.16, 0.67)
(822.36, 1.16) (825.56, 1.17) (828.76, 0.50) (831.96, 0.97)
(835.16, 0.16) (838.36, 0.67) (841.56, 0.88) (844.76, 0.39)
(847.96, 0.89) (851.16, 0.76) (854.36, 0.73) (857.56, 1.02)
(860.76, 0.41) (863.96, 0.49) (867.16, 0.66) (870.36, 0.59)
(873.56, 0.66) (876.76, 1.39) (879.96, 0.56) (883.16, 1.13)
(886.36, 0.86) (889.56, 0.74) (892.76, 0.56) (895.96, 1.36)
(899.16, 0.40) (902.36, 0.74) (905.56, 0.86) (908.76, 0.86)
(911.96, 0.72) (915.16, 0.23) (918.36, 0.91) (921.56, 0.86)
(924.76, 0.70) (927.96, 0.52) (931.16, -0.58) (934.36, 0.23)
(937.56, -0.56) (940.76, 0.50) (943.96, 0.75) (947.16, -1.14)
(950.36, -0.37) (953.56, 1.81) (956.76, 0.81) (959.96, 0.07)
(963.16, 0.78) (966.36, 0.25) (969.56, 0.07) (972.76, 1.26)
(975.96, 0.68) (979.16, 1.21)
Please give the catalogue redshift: 1.04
